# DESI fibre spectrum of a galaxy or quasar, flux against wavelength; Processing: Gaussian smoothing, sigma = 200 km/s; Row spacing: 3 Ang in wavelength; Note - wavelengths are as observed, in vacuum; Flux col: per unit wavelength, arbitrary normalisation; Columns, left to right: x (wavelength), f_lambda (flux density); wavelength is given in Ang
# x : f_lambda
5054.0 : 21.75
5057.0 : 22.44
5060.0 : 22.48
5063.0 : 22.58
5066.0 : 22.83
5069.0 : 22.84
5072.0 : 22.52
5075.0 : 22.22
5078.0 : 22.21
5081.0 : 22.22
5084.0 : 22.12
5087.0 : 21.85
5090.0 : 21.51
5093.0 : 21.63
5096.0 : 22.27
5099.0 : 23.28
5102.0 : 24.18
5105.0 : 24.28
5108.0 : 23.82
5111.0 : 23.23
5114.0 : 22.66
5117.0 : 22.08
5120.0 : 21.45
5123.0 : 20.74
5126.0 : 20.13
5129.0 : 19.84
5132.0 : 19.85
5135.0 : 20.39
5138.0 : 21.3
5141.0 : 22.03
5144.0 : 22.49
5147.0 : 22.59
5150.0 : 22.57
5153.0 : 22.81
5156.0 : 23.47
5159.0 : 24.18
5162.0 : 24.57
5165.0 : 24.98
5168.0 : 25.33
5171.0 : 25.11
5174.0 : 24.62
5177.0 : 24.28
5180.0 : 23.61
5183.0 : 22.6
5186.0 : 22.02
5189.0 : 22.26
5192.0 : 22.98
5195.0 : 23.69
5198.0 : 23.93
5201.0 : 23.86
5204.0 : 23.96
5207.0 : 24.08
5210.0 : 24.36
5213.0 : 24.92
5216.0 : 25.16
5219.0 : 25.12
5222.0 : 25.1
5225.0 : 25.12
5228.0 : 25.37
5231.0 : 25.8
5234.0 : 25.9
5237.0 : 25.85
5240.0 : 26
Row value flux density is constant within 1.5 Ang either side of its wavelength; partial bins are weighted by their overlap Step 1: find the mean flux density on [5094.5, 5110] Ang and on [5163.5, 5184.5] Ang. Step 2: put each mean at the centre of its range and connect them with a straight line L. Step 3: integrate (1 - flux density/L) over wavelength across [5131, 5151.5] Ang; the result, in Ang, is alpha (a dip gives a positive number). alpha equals 2.0 Ang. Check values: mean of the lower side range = 23.6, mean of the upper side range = 24.4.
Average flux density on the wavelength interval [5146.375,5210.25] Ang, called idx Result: 23.7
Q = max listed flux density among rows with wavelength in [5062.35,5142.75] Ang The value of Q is 24.28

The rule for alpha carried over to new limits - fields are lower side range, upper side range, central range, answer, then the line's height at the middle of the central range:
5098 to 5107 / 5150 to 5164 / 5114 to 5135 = 2.7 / 23.8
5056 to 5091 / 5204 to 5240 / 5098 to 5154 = 3.0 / 23.3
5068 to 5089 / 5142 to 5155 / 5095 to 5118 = -0.9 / 22.4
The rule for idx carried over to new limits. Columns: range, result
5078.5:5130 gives 22.2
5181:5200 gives 23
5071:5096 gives 22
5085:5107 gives 22.7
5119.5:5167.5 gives 22.2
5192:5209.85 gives 23.9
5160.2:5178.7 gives 24.8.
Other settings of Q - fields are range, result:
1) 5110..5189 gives 25.33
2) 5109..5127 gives 23.23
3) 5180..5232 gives 25.8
